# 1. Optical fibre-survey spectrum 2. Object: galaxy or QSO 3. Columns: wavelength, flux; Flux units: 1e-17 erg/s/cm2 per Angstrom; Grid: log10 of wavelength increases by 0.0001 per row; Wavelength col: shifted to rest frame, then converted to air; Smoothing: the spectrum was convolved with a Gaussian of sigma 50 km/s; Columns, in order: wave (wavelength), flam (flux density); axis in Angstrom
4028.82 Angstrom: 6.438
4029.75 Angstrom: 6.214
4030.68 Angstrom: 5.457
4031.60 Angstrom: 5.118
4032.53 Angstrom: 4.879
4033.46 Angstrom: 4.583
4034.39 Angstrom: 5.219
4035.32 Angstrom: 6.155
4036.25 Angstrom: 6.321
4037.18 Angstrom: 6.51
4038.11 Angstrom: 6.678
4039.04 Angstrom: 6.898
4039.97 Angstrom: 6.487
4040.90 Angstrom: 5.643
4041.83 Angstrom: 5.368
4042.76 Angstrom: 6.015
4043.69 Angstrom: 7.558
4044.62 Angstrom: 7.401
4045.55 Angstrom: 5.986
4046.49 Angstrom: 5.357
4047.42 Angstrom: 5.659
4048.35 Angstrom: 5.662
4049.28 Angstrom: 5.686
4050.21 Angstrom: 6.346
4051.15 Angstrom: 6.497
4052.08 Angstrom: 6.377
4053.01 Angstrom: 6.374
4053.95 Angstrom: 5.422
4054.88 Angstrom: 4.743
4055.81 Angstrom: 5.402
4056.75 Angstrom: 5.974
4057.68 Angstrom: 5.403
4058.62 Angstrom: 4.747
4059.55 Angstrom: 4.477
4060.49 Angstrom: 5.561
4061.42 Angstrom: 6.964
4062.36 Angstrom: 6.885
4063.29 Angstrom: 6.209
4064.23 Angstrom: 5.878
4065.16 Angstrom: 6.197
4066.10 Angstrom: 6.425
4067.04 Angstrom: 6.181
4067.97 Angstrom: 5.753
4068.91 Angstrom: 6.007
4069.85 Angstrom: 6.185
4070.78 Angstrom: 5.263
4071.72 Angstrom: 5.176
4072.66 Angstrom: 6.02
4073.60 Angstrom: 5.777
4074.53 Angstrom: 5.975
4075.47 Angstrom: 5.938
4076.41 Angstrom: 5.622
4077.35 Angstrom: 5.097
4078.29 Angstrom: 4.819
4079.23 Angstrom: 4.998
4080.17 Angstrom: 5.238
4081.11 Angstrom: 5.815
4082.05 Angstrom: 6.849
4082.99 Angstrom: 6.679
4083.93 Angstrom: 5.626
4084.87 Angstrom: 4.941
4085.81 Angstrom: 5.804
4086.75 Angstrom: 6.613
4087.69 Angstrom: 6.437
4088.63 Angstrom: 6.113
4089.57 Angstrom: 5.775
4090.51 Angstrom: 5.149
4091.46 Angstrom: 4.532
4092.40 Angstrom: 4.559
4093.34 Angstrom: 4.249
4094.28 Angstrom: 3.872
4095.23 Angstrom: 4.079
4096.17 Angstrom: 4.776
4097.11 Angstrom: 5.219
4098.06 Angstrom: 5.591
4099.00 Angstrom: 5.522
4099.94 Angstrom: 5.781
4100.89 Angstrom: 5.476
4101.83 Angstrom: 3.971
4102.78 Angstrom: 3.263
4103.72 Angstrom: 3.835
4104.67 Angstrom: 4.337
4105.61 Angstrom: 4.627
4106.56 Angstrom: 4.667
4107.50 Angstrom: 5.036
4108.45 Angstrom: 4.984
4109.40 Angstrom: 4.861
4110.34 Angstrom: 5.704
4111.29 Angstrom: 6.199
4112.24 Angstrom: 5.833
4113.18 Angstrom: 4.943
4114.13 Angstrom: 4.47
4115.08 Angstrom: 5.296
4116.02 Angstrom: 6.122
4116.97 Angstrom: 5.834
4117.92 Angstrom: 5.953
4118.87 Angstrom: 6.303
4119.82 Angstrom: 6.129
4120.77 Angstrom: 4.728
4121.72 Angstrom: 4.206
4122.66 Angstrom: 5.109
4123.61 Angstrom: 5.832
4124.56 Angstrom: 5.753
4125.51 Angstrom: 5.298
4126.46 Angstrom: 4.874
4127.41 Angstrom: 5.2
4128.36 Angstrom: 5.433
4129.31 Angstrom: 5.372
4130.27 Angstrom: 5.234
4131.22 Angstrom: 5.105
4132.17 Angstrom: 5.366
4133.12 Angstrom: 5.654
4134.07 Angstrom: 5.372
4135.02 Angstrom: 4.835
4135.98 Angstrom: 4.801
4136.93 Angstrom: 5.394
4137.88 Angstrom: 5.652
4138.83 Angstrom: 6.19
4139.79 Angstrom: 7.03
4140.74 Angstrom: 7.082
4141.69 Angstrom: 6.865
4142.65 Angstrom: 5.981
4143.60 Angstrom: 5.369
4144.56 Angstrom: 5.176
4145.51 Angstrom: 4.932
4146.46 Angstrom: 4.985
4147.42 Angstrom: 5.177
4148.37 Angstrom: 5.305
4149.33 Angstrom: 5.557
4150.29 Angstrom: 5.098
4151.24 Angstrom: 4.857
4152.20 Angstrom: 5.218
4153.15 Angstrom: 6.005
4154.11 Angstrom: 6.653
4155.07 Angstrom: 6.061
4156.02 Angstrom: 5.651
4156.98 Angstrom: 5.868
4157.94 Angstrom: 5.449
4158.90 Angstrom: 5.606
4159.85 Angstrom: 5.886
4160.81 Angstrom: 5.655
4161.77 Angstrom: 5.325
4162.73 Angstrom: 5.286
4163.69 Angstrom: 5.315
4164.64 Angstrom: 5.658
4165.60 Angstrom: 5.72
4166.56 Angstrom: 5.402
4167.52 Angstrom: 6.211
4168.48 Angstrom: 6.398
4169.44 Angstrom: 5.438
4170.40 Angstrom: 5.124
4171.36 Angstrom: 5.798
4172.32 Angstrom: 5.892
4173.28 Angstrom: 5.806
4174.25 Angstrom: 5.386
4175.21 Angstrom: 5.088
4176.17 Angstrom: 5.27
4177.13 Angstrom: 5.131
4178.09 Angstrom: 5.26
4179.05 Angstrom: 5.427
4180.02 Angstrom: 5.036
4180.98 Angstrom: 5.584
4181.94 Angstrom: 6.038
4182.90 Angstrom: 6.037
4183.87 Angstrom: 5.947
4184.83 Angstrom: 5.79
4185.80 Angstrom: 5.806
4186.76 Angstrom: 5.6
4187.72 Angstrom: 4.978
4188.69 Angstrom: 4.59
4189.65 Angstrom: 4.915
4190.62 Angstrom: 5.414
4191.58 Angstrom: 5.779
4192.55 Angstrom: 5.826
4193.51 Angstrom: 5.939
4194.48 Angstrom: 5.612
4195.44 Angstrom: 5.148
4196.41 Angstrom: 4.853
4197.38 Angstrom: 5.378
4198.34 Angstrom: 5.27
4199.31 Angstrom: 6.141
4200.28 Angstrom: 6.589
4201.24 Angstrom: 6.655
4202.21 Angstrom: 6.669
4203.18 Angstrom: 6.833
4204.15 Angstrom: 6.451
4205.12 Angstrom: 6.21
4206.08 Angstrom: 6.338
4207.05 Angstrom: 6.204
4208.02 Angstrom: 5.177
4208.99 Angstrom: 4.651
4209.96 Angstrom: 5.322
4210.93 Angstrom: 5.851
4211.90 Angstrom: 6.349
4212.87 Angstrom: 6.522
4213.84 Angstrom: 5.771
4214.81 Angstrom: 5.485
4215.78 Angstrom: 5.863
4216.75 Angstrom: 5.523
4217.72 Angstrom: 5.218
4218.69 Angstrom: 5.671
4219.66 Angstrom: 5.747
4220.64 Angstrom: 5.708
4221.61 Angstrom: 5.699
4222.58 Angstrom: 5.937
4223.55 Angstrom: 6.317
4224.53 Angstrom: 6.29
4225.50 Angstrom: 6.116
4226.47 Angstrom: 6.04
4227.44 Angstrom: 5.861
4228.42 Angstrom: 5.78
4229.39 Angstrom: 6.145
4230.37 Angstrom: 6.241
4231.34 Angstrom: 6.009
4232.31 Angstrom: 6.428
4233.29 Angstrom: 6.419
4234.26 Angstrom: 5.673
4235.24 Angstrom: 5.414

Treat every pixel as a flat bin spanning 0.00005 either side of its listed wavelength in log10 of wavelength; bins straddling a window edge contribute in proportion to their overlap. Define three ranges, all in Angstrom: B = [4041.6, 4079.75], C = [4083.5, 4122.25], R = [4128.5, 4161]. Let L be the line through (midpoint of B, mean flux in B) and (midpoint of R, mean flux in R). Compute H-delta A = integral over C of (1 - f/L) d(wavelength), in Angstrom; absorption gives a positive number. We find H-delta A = 3.8 Angstrom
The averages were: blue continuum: 5.84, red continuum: 5.6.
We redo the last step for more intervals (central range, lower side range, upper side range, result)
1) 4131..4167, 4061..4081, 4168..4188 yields 0.3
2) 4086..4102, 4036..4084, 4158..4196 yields 1.7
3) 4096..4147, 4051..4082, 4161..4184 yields 2.9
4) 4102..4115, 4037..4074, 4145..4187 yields 2.1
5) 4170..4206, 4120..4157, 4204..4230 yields 0.4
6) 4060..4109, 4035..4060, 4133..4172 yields 3.6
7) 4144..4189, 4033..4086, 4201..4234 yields 3.2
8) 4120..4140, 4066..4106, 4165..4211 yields 0.5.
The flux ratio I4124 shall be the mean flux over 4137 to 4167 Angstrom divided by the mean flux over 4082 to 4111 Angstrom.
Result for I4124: 1.1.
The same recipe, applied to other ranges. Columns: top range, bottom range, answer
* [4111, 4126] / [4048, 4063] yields 0.95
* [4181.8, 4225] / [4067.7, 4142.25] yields 1.07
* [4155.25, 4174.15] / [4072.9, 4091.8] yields 0.99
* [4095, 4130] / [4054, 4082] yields 0.91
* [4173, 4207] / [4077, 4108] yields 1.11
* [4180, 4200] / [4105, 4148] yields 1.02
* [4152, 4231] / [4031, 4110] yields 1.03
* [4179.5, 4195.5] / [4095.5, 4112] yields 1.12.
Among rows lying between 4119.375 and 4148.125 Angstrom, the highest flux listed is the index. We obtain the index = 7.082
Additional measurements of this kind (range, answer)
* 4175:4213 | 6.833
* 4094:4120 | 6.303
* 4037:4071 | 7.558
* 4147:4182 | 6.653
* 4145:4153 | 5.557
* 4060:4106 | 6.964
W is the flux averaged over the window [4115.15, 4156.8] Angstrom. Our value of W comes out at 5.55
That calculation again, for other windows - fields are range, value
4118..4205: 5.59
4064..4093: 5.72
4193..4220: 5.84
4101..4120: 5.11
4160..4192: 5.52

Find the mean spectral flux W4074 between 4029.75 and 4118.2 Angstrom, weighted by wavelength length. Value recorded 5.57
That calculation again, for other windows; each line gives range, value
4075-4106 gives 5.19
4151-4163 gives 5.68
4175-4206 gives 5.68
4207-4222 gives 5.66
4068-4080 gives 5.57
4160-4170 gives 5.64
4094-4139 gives 5.17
